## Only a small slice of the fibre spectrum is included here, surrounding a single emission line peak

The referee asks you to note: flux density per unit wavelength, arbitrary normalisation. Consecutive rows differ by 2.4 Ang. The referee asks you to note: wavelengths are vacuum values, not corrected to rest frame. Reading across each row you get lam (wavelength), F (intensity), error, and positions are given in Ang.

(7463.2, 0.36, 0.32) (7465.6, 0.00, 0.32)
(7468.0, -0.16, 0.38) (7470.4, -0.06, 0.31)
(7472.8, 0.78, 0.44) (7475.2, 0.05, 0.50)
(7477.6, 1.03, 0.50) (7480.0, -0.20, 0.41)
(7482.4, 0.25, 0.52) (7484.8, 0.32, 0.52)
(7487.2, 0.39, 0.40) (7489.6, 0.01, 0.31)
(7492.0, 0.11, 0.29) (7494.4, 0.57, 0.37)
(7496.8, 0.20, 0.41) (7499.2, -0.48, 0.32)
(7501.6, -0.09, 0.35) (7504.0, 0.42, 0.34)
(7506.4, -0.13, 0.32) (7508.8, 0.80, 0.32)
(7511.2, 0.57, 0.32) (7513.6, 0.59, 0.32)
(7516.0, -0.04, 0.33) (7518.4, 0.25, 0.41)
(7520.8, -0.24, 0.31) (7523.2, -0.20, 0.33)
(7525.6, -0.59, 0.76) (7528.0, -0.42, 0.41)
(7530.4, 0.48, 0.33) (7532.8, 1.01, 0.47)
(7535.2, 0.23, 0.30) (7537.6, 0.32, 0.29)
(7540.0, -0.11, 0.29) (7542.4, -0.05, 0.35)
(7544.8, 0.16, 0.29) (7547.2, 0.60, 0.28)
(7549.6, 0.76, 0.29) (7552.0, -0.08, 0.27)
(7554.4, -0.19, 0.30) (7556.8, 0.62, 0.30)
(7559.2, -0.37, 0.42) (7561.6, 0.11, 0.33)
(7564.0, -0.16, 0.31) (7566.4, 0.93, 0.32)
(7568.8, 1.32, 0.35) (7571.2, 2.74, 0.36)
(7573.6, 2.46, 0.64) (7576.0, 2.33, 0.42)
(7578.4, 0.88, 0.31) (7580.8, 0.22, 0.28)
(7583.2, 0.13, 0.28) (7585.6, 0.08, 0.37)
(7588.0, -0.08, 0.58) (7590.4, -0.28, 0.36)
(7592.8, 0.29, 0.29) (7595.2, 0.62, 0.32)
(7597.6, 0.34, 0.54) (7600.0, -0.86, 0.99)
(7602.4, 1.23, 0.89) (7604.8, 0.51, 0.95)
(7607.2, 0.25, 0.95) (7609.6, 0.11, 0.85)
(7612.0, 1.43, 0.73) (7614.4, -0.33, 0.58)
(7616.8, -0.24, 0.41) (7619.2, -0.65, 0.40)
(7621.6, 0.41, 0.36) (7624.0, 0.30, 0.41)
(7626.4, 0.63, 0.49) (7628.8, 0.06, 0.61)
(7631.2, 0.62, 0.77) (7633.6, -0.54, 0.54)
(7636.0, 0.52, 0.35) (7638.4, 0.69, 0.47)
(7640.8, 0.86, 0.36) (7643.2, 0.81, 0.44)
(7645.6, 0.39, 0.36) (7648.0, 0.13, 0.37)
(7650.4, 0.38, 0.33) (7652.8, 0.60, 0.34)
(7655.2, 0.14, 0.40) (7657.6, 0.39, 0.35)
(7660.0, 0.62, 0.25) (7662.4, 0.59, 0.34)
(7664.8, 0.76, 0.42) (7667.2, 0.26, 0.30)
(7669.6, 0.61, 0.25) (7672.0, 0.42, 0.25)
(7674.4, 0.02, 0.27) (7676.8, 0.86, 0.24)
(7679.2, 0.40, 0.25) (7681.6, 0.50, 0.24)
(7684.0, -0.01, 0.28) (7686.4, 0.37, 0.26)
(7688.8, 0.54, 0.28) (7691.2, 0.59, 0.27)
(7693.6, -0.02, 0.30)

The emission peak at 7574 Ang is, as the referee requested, [O II]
